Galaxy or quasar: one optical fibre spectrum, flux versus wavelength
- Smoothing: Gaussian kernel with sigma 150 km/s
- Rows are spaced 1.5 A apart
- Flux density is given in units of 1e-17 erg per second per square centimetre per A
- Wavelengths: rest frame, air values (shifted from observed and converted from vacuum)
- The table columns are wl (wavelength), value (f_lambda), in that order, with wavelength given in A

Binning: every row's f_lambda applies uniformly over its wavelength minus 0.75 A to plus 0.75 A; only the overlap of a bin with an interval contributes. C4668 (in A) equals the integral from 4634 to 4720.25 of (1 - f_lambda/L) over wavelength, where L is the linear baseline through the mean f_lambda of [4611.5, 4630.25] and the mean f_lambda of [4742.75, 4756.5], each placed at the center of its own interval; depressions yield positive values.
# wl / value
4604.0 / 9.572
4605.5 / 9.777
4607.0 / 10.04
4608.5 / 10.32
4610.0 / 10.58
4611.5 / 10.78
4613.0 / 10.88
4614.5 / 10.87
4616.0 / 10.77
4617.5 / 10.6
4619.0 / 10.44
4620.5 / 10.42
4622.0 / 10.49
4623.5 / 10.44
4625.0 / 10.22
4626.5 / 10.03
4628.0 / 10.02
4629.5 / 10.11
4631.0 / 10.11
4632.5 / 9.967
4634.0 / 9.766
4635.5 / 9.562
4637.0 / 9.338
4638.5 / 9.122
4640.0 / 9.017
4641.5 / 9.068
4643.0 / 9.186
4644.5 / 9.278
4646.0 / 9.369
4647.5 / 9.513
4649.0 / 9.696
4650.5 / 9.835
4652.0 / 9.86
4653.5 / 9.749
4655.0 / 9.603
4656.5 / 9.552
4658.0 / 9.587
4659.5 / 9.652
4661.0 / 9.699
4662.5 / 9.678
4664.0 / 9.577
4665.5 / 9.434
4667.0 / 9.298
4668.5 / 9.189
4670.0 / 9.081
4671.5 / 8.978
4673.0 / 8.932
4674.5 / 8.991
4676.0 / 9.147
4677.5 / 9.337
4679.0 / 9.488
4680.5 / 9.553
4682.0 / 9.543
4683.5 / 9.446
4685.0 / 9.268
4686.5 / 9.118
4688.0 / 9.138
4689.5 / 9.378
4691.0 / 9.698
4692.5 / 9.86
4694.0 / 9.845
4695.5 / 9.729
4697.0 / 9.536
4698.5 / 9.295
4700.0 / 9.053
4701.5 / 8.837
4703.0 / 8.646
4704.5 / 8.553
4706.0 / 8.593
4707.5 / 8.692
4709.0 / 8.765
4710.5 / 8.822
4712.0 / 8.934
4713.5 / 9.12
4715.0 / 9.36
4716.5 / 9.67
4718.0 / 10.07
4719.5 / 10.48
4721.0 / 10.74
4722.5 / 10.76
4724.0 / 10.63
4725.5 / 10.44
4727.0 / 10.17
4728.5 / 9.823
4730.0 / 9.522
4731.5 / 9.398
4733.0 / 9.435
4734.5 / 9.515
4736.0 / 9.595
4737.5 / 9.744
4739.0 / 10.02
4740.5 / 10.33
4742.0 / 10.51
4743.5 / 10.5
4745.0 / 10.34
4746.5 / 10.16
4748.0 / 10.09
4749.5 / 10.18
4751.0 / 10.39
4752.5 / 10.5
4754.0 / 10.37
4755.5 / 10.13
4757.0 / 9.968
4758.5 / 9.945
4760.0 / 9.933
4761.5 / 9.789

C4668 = 8.6 A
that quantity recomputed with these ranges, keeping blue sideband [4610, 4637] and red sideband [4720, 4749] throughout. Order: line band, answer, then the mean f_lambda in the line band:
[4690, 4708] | 1.70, 9.2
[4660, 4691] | 2.67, 9.33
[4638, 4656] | 1.42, 9.45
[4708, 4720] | 0.91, 9.37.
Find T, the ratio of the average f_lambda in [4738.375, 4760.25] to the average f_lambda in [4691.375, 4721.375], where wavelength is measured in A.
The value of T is 1.1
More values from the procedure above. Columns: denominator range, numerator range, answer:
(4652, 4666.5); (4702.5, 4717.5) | 0.93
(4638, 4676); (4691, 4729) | 1.02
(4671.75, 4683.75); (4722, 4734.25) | 1.08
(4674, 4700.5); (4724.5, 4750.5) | 1.06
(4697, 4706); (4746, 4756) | 1.15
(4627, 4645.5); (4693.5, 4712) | 0.94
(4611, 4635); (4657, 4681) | 0.90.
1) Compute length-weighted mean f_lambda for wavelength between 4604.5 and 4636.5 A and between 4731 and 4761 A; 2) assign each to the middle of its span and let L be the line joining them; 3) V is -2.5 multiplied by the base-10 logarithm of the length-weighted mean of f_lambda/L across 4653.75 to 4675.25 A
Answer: 0.091 mag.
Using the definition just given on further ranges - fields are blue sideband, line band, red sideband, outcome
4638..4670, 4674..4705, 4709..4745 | 0.040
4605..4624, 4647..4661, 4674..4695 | 0.024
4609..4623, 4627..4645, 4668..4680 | 0.063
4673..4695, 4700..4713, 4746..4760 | 0.106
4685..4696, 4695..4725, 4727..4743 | 0.026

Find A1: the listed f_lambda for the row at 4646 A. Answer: 9.369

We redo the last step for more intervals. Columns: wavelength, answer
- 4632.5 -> 9.967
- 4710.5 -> 8.822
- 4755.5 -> 10.13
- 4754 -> 10.37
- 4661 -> 9.699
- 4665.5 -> 9.434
